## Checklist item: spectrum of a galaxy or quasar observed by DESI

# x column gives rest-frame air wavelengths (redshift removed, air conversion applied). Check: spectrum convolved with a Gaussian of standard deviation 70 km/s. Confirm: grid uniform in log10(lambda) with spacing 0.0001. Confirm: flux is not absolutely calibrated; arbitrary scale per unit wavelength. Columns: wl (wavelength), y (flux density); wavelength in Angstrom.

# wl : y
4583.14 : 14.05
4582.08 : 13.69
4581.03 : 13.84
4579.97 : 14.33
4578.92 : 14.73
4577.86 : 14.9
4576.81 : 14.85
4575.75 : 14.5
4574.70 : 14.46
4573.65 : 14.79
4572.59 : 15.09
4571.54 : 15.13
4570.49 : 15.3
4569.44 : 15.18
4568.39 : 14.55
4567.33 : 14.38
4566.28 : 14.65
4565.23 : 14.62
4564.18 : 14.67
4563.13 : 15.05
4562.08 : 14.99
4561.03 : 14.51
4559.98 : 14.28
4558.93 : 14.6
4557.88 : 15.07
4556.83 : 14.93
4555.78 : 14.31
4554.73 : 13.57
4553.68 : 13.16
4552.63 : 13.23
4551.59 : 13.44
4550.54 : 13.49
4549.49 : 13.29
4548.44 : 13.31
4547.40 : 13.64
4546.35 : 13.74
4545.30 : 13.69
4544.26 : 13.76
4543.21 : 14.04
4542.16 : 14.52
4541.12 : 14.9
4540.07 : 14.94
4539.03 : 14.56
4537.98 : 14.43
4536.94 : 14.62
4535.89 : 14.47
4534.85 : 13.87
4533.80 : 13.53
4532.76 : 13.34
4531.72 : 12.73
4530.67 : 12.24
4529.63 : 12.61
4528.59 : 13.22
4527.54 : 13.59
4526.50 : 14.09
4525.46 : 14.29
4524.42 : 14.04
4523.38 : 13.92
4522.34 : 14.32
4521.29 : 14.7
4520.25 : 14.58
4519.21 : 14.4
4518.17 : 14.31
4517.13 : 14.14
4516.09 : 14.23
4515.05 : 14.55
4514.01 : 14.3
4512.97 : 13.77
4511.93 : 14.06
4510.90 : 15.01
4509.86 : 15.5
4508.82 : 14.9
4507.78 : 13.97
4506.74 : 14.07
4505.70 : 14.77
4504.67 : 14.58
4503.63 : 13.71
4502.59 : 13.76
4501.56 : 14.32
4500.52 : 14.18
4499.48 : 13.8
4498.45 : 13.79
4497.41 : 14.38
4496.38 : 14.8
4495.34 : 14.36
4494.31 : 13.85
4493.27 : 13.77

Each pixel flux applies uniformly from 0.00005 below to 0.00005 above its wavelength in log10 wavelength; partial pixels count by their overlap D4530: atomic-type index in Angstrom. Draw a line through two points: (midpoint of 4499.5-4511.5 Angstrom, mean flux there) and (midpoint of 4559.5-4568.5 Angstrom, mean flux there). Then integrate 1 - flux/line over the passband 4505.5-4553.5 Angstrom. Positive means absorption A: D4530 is 1.6 Angstrom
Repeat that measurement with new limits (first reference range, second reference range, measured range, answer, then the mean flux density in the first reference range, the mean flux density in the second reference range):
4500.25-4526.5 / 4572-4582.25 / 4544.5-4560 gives 0.68 Angstrom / 14.3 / 14.5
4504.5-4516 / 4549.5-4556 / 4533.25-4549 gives -0.43 Angstrom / 14.5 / 13.5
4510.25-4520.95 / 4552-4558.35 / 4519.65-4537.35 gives 0.60 Angstrom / 14.4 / 14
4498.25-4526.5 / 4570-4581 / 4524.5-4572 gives 1.51 Angstrom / 14.3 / 14.8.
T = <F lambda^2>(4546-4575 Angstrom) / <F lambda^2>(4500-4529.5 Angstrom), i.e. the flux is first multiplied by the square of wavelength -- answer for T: 1.03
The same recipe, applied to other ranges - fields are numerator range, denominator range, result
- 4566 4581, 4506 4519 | 1.05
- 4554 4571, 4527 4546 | 1.07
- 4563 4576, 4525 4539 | 1.10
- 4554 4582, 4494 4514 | 1.05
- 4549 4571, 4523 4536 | 1.08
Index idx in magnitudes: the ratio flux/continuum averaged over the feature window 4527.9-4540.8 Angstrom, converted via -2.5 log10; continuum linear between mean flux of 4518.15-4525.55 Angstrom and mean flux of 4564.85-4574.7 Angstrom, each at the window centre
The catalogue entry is 0.06 mag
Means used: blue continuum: 14.3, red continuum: 14.8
